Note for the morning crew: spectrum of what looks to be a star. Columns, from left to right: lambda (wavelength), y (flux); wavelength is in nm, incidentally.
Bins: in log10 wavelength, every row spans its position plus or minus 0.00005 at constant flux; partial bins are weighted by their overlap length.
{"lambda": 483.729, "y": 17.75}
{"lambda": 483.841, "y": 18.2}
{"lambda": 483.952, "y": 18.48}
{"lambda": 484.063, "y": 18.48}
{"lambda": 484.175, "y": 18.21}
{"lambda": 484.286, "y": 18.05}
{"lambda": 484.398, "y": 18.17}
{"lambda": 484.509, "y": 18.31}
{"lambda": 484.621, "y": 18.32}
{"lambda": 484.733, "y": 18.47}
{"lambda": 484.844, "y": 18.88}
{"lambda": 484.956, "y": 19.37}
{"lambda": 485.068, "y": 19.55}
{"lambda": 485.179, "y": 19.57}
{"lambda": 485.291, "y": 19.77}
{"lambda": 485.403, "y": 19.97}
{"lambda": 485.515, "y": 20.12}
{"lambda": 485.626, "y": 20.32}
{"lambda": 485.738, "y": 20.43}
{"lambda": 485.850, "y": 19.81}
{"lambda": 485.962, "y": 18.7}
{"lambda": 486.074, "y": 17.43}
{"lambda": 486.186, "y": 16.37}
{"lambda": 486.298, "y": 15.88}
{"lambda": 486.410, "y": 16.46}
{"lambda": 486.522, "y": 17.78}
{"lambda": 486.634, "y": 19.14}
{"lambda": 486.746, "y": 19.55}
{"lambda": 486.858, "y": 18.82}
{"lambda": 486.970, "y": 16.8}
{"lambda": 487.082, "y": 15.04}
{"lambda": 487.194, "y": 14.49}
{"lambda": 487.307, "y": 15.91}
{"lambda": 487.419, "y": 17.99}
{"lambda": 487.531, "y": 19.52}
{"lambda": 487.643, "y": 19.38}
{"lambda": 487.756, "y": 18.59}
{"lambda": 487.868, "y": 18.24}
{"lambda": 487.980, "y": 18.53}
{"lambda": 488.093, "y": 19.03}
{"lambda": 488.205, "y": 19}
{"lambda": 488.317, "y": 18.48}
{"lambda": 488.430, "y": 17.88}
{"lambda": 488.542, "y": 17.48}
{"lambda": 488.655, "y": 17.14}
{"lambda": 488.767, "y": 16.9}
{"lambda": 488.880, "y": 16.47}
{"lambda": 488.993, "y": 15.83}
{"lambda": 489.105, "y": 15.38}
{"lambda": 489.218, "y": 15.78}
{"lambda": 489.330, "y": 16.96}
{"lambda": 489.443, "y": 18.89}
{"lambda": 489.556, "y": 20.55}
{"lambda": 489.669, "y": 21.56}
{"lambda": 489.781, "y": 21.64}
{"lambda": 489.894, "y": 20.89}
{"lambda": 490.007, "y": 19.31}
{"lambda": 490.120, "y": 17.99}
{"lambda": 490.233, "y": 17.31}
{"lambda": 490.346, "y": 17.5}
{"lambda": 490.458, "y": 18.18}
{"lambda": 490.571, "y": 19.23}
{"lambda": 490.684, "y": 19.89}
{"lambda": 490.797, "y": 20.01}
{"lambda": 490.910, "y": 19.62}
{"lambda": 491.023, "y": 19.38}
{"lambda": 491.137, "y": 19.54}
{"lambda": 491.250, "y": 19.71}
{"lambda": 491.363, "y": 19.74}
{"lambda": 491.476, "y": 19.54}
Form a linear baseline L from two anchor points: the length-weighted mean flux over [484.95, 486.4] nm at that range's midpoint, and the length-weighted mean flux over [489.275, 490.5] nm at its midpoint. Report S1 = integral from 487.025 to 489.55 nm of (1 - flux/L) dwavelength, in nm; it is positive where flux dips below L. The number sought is 0.21 nm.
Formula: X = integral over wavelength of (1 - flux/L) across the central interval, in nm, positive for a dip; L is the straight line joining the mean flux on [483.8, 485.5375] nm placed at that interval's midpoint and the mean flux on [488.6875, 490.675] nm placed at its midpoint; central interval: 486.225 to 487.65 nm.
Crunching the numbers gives 0.09 nm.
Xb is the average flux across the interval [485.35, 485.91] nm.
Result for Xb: 20.1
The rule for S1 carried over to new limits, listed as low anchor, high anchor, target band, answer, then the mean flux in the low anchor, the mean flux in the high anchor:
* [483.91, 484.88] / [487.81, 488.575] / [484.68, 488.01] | 0.007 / 18.4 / 18.4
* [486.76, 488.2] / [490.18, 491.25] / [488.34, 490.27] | 0.037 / 17.8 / 19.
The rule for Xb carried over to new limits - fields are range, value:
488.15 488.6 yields 18.2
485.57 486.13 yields 19.3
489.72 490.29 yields 19.4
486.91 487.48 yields 16.1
